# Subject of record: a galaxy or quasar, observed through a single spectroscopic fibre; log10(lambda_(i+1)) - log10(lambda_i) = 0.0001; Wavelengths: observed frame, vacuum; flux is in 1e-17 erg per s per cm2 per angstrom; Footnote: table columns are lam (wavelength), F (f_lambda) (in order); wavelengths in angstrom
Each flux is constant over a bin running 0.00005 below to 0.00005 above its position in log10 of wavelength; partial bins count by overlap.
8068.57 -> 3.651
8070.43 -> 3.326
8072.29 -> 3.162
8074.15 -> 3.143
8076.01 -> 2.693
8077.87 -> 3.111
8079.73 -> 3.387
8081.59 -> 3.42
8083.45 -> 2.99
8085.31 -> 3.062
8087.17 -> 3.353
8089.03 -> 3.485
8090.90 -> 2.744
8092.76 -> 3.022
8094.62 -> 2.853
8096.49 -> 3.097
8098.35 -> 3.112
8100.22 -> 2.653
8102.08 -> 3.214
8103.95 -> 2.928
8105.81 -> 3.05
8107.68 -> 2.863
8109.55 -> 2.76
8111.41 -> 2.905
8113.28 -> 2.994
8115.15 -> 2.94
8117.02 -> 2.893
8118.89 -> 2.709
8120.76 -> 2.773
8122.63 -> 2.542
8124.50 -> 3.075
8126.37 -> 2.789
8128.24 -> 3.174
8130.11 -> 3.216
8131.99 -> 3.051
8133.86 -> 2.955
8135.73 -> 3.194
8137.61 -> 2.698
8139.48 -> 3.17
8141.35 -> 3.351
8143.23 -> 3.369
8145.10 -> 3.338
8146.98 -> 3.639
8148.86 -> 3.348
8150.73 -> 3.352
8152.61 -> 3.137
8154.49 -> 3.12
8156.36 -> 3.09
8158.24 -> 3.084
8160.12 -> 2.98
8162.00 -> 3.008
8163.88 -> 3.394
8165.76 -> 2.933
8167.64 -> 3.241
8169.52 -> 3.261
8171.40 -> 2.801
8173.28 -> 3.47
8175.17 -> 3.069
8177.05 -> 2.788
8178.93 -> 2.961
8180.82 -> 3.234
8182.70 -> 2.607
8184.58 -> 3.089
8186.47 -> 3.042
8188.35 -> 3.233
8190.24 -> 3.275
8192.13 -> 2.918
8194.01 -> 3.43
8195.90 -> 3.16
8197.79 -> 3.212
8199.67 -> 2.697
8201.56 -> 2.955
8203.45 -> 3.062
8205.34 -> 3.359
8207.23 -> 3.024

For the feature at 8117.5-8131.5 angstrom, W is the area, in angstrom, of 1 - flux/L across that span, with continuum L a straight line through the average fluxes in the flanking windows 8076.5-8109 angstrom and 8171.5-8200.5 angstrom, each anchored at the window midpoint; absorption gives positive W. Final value 0.8 angstrom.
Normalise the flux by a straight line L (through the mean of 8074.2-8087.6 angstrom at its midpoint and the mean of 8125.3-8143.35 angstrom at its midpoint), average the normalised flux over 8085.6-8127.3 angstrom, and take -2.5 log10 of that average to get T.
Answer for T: 0.060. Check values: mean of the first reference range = 3.14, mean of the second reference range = 3.08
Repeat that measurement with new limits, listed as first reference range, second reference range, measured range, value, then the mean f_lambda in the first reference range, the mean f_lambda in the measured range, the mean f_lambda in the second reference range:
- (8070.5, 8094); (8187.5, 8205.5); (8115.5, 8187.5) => 0.017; 3.13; 3.08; 3.12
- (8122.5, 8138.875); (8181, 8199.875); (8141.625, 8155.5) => -0.106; 2.99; 3.33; 3.09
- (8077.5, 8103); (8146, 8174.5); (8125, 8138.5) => 0.050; 3.11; 3.01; 3.19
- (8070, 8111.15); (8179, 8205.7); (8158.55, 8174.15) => -0.020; 3.06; 3.13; 3.08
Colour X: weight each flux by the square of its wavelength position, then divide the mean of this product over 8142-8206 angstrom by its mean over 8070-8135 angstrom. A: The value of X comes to 1.06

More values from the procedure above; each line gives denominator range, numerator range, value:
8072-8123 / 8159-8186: 1.04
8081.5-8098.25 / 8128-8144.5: 1.02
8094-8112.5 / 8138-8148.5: 1.14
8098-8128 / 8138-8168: 1.12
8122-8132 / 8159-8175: 1.06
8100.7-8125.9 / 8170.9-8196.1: 1.08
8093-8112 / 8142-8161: 1.11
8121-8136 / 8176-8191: 1.03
